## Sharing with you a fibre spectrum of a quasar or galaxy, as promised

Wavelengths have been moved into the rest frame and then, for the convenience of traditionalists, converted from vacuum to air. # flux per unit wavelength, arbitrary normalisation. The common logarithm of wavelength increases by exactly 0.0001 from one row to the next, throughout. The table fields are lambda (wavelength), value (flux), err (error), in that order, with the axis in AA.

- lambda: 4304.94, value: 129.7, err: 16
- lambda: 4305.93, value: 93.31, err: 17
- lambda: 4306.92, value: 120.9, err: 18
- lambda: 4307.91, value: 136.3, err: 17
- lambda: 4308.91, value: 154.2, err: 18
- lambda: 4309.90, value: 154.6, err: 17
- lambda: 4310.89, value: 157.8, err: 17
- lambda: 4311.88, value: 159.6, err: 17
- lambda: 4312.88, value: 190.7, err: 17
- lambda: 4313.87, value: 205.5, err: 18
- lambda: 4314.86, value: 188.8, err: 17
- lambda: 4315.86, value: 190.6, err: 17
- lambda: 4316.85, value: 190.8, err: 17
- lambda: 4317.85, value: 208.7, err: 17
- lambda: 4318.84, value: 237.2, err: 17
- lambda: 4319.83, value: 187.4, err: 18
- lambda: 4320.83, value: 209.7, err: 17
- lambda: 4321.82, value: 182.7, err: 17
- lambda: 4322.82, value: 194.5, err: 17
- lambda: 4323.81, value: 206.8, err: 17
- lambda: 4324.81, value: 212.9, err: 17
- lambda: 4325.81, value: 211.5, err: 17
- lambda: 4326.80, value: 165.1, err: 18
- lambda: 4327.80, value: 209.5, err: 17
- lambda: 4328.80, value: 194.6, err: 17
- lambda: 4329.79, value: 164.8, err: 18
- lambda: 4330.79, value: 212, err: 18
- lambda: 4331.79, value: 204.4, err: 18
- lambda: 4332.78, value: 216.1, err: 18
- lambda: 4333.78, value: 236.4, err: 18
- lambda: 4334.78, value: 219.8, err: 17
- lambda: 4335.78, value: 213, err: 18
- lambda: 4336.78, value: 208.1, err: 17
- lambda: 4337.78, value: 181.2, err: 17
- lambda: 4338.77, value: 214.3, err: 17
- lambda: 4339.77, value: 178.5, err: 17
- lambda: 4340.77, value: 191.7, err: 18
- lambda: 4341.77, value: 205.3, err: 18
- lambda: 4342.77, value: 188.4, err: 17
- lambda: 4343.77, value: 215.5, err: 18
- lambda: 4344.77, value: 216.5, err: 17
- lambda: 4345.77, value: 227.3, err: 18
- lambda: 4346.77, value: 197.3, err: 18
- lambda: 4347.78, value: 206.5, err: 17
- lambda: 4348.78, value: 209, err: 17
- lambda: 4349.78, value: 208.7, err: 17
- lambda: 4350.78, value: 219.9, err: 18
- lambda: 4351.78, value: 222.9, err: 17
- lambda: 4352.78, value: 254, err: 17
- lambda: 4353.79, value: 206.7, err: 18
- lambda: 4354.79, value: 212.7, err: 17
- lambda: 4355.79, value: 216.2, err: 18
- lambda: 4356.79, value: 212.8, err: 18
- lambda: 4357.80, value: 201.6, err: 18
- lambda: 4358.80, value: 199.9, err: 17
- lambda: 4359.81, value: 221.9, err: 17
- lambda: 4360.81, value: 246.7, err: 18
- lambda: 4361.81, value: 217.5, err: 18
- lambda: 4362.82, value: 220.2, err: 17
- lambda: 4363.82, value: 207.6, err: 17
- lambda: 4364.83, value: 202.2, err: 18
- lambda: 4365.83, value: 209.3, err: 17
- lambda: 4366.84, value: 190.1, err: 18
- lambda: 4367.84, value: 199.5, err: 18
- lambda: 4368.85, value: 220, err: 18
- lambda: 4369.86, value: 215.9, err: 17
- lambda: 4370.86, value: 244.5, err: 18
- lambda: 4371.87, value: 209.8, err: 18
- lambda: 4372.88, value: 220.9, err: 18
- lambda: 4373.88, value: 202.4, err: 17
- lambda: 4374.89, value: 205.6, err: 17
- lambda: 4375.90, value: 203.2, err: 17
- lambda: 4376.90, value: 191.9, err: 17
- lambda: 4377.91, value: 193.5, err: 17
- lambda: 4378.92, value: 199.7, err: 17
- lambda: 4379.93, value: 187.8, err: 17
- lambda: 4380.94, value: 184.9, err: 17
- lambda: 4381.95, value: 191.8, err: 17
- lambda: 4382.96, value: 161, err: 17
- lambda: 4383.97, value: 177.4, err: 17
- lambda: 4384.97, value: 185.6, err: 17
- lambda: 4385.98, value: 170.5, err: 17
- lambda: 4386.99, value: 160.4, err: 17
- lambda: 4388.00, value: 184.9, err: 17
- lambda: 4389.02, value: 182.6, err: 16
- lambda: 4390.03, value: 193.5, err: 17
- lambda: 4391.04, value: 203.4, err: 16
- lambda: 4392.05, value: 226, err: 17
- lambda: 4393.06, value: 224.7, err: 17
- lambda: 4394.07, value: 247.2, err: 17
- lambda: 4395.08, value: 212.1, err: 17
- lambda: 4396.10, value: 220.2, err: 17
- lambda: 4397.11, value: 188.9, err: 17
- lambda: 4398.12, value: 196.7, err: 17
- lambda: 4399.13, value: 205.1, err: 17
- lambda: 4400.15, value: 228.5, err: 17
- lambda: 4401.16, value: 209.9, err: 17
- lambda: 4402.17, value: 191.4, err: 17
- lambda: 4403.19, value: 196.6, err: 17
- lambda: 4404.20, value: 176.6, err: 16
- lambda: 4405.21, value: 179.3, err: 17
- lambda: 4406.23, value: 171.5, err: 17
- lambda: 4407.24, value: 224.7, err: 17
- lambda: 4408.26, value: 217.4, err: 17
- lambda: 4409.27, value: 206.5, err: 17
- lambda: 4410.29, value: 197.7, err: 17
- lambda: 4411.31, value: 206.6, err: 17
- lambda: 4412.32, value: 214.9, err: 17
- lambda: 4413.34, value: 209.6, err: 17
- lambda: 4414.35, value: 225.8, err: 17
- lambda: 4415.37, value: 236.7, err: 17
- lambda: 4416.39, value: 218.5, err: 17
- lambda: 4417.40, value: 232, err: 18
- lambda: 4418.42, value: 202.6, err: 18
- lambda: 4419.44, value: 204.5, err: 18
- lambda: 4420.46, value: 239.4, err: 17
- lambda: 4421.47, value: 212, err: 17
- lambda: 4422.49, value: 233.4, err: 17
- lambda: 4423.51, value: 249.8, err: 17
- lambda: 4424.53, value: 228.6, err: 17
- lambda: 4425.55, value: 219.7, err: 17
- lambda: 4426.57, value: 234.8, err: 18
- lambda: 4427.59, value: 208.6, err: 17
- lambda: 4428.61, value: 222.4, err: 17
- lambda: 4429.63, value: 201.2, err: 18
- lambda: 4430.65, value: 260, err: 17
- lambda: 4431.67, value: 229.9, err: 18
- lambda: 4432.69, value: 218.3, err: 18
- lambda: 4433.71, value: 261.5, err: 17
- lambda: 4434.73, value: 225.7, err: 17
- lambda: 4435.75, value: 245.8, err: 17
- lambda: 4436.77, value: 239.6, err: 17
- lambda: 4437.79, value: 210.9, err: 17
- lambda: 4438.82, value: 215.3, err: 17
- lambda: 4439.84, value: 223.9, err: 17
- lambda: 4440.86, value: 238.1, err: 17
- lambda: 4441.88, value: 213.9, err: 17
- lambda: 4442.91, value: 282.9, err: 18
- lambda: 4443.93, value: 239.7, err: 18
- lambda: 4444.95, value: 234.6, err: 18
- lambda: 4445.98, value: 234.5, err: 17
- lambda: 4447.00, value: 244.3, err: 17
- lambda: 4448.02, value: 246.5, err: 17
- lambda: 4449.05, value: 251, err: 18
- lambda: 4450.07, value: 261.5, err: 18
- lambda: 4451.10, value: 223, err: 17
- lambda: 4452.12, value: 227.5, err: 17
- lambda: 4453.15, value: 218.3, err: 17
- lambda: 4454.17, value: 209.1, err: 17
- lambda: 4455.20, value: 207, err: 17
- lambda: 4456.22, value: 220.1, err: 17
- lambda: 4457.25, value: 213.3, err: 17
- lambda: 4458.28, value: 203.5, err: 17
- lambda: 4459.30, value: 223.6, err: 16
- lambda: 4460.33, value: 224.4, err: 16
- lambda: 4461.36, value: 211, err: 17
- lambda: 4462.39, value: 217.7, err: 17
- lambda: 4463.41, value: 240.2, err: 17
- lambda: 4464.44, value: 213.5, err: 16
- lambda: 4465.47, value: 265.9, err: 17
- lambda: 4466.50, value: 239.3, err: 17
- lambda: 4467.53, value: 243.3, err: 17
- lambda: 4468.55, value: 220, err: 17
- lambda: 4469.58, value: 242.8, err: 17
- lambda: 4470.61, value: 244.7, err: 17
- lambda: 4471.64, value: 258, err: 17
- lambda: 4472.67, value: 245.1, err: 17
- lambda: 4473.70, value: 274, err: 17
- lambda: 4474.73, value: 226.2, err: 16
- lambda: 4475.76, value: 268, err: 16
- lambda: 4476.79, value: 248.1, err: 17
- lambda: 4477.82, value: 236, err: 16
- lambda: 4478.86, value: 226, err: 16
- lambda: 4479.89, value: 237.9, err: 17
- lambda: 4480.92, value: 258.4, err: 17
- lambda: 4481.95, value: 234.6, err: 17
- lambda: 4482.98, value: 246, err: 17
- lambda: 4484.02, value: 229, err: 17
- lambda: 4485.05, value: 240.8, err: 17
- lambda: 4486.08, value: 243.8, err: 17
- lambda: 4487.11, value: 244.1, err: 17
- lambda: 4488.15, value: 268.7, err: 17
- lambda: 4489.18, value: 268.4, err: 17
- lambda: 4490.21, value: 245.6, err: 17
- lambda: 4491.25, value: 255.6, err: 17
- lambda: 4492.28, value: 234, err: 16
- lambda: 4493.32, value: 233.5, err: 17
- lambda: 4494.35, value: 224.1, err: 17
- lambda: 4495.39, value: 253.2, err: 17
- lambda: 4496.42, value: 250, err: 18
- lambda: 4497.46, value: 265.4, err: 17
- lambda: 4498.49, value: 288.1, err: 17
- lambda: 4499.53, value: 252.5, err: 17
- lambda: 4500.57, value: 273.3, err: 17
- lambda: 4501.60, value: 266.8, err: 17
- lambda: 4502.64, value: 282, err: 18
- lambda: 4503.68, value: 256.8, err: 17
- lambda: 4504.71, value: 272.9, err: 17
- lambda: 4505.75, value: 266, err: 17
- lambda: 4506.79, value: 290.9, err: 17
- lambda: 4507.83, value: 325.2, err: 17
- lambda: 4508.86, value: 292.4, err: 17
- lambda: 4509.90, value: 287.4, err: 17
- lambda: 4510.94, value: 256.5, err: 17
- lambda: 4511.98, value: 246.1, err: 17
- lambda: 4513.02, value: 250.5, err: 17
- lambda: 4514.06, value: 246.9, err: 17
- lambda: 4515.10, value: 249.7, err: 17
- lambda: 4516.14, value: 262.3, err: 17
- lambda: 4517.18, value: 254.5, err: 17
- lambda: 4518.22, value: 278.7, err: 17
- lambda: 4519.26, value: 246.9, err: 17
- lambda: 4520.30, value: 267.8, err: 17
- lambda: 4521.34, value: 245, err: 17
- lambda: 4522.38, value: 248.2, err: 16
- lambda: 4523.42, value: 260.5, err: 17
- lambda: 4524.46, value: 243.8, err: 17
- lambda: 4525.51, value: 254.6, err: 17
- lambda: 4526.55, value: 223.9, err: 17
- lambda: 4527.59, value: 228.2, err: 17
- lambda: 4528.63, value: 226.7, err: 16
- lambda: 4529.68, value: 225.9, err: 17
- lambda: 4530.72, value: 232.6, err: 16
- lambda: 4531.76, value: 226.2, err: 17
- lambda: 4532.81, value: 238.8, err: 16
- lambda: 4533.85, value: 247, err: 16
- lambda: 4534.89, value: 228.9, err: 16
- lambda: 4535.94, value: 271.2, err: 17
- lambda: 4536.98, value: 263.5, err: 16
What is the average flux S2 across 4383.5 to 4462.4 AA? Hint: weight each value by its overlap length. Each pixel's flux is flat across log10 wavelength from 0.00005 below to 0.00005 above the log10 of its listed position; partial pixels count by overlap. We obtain 217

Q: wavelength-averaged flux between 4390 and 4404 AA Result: 210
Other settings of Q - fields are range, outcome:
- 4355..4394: 203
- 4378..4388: 181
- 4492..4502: 254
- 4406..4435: 222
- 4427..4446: 232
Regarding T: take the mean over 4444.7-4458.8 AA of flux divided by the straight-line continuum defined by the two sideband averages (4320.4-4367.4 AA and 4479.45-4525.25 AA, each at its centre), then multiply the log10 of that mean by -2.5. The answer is 0.06 mag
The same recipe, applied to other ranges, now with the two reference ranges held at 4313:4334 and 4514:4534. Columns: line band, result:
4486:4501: -0.07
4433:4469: -0.01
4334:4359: -0.02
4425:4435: -0.02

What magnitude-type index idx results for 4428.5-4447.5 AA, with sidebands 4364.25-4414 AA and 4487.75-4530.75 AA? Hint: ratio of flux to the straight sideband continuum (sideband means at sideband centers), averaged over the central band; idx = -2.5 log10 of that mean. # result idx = -0.05 mag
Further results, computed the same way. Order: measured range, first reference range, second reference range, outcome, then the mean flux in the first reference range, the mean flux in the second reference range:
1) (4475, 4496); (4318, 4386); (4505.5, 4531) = 0.01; 206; 257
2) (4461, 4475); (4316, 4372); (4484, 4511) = 0.06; 208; 263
